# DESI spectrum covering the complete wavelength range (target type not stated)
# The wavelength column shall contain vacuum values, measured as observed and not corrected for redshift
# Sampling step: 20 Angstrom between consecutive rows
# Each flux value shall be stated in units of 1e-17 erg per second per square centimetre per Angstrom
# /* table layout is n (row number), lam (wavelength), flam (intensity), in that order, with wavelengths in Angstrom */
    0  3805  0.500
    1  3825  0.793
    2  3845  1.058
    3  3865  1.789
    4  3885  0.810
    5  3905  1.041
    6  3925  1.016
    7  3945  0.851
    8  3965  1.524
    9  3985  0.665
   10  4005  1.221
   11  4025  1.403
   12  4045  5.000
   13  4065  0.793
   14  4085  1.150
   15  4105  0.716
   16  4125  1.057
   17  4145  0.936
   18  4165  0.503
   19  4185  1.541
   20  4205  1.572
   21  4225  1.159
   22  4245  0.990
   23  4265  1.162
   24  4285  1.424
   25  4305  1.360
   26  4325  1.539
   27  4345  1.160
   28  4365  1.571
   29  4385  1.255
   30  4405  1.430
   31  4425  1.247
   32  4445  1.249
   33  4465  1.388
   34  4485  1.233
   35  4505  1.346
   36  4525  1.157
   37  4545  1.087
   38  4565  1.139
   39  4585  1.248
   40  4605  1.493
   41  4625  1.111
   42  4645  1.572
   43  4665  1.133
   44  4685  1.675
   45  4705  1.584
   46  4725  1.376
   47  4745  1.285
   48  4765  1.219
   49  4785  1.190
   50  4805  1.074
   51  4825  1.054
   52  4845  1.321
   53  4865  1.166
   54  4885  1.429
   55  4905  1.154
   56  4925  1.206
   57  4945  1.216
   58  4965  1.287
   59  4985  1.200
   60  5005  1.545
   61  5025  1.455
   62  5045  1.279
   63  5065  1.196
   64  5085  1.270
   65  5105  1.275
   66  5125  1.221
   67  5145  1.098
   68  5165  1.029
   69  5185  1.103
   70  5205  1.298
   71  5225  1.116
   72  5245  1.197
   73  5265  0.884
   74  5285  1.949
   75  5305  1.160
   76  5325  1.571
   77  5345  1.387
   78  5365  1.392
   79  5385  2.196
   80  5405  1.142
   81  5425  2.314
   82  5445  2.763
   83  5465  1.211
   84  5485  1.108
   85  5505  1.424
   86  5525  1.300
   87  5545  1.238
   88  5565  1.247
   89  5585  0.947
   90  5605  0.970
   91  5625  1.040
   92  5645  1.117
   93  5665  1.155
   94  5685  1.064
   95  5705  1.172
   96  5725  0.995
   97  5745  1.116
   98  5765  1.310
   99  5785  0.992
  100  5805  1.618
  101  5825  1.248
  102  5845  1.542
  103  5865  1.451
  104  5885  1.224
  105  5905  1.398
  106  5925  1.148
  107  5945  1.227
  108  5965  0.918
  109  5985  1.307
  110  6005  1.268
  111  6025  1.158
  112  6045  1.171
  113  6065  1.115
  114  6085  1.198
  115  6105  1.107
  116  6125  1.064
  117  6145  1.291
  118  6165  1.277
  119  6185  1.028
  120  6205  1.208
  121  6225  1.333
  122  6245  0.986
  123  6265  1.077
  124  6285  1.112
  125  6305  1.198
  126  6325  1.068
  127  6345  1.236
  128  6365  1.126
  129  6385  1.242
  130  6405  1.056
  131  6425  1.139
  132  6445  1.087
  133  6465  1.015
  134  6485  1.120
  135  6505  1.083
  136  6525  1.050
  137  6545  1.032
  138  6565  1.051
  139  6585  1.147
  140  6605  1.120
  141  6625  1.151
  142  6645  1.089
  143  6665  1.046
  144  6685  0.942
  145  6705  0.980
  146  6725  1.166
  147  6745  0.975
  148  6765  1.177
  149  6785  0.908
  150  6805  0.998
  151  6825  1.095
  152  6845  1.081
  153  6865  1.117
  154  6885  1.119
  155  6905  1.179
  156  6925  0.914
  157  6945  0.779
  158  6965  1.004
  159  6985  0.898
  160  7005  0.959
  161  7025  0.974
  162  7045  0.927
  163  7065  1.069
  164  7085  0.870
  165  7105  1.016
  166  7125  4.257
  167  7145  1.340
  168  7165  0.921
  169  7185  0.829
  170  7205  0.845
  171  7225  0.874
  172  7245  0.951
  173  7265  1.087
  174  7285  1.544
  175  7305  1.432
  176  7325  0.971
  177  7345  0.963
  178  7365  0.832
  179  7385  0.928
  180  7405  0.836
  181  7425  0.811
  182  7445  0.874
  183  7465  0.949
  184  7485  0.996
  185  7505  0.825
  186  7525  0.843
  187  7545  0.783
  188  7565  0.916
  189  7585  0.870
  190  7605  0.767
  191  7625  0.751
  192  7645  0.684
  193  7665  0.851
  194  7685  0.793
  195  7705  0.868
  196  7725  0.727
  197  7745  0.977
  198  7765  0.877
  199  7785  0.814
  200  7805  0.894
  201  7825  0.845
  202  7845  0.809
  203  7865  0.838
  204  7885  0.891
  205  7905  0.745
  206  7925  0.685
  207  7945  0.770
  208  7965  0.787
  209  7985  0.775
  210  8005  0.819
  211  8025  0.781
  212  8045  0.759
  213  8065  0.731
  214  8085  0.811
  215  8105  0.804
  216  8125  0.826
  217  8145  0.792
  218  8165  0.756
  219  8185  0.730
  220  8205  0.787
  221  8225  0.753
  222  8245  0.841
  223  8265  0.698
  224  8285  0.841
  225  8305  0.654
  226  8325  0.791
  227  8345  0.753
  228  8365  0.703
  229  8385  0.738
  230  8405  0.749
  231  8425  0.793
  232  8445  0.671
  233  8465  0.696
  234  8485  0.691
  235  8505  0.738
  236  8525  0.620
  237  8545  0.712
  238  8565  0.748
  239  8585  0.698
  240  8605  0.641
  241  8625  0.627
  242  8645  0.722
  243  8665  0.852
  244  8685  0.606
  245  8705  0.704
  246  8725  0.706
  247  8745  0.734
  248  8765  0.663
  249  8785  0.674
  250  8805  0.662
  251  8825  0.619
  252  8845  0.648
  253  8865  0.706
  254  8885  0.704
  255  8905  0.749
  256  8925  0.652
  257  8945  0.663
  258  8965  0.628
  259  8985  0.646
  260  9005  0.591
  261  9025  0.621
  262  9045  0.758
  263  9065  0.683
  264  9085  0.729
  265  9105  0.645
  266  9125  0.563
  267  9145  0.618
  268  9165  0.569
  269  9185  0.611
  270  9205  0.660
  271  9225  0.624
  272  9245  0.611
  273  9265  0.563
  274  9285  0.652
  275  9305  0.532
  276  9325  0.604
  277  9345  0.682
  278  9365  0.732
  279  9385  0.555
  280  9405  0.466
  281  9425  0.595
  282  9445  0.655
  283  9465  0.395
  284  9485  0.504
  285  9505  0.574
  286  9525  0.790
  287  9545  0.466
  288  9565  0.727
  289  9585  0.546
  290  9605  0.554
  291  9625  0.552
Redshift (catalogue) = 0.09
